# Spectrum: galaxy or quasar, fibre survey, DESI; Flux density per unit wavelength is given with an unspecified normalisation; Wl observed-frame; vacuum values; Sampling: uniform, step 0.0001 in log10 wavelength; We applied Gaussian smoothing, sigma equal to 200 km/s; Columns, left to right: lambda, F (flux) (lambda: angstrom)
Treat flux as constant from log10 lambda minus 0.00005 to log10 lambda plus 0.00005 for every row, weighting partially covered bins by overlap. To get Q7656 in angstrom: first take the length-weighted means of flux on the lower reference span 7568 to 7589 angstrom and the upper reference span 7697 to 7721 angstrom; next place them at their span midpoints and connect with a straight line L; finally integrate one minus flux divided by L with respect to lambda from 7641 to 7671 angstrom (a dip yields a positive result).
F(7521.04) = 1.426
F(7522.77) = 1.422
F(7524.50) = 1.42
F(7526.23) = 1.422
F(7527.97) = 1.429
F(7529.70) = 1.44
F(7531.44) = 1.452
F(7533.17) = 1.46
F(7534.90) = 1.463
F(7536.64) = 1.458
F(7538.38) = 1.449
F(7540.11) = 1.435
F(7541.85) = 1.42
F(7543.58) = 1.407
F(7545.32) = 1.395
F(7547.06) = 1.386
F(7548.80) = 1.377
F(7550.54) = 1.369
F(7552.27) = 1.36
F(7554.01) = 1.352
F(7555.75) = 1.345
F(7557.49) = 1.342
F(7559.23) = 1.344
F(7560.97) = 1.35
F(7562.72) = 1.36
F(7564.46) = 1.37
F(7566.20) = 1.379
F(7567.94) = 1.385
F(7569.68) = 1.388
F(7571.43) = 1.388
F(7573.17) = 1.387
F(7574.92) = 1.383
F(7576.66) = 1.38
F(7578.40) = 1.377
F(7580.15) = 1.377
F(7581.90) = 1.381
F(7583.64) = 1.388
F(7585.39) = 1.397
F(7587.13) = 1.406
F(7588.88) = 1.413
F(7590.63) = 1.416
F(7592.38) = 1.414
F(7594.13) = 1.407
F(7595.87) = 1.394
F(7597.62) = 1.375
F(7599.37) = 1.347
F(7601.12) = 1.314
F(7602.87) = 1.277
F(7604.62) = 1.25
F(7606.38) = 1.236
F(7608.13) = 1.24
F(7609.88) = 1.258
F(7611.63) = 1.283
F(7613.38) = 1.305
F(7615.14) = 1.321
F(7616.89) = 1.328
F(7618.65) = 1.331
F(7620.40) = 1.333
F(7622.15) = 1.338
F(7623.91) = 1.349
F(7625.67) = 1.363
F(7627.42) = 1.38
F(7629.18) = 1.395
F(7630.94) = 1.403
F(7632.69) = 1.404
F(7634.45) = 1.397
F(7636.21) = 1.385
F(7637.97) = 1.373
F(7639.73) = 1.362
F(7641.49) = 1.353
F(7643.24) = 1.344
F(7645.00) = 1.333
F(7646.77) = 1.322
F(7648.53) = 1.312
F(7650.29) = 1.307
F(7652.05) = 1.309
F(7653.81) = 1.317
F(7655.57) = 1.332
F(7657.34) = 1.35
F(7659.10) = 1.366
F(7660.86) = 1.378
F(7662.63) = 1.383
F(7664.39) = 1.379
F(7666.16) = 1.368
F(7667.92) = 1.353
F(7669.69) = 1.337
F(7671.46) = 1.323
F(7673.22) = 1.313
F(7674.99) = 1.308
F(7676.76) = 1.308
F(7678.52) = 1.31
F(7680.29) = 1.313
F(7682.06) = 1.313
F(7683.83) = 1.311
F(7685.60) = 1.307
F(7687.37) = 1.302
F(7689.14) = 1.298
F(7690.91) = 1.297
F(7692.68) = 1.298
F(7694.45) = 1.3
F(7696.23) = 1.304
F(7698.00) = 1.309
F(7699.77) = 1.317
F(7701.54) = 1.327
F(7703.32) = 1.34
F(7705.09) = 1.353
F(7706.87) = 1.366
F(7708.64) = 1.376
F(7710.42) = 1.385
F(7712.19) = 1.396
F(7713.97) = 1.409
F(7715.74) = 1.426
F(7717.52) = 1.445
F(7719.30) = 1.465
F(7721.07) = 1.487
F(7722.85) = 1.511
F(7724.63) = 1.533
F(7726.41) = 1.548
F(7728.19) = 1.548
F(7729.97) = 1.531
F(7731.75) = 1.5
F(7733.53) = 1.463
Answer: 0.89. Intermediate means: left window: 1.39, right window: 1.38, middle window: 1.34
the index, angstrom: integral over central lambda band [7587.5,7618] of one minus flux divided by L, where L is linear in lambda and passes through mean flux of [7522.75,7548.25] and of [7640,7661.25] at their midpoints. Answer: 1.01 angstrom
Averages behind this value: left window 1.43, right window 1.34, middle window 1.33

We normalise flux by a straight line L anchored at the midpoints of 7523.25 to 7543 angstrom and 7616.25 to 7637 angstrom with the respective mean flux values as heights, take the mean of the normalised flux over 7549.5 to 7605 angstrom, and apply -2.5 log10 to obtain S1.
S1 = 0.03 mag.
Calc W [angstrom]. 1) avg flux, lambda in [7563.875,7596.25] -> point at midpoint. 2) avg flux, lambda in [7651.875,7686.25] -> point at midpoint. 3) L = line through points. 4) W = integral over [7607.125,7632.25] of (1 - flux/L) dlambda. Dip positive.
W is 0.6 angstrom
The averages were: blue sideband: 1.39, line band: 1.33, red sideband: 1.33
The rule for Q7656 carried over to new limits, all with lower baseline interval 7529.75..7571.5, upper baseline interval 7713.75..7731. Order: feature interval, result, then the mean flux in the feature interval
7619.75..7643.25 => 1.1 angstrom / 1.37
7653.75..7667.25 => 0.9 angstrom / 1.36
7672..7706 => 3.7 angstrom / 1.31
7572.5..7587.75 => 0.3 angstrom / 1.39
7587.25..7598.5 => 0.1 angstrom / 1.4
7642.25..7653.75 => 1.0 angstrom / 1.32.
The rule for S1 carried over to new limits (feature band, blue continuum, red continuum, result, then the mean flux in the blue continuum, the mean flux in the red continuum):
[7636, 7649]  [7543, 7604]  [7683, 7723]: 0.02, 1.37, 1.36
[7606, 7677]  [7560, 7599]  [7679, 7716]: 0.02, 1.39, 1.33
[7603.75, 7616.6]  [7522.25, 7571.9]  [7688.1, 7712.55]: 0.08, 1.4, 1.33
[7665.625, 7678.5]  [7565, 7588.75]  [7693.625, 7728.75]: 0.06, 1.39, 1.41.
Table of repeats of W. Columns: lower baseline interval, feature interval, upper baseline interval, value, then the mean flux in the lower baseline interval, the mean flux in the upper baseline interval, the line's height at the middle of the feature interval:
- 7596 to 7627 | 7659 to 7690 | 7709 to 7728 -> 1.5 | 1.31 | 1.46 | 1.4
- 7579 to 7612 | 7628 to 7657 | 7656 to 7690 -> -0.3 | 1.35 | 1.33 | 1.34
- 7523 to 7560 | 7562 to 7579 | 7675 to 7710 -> 0.1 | 1.41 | 1.32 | 1.39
